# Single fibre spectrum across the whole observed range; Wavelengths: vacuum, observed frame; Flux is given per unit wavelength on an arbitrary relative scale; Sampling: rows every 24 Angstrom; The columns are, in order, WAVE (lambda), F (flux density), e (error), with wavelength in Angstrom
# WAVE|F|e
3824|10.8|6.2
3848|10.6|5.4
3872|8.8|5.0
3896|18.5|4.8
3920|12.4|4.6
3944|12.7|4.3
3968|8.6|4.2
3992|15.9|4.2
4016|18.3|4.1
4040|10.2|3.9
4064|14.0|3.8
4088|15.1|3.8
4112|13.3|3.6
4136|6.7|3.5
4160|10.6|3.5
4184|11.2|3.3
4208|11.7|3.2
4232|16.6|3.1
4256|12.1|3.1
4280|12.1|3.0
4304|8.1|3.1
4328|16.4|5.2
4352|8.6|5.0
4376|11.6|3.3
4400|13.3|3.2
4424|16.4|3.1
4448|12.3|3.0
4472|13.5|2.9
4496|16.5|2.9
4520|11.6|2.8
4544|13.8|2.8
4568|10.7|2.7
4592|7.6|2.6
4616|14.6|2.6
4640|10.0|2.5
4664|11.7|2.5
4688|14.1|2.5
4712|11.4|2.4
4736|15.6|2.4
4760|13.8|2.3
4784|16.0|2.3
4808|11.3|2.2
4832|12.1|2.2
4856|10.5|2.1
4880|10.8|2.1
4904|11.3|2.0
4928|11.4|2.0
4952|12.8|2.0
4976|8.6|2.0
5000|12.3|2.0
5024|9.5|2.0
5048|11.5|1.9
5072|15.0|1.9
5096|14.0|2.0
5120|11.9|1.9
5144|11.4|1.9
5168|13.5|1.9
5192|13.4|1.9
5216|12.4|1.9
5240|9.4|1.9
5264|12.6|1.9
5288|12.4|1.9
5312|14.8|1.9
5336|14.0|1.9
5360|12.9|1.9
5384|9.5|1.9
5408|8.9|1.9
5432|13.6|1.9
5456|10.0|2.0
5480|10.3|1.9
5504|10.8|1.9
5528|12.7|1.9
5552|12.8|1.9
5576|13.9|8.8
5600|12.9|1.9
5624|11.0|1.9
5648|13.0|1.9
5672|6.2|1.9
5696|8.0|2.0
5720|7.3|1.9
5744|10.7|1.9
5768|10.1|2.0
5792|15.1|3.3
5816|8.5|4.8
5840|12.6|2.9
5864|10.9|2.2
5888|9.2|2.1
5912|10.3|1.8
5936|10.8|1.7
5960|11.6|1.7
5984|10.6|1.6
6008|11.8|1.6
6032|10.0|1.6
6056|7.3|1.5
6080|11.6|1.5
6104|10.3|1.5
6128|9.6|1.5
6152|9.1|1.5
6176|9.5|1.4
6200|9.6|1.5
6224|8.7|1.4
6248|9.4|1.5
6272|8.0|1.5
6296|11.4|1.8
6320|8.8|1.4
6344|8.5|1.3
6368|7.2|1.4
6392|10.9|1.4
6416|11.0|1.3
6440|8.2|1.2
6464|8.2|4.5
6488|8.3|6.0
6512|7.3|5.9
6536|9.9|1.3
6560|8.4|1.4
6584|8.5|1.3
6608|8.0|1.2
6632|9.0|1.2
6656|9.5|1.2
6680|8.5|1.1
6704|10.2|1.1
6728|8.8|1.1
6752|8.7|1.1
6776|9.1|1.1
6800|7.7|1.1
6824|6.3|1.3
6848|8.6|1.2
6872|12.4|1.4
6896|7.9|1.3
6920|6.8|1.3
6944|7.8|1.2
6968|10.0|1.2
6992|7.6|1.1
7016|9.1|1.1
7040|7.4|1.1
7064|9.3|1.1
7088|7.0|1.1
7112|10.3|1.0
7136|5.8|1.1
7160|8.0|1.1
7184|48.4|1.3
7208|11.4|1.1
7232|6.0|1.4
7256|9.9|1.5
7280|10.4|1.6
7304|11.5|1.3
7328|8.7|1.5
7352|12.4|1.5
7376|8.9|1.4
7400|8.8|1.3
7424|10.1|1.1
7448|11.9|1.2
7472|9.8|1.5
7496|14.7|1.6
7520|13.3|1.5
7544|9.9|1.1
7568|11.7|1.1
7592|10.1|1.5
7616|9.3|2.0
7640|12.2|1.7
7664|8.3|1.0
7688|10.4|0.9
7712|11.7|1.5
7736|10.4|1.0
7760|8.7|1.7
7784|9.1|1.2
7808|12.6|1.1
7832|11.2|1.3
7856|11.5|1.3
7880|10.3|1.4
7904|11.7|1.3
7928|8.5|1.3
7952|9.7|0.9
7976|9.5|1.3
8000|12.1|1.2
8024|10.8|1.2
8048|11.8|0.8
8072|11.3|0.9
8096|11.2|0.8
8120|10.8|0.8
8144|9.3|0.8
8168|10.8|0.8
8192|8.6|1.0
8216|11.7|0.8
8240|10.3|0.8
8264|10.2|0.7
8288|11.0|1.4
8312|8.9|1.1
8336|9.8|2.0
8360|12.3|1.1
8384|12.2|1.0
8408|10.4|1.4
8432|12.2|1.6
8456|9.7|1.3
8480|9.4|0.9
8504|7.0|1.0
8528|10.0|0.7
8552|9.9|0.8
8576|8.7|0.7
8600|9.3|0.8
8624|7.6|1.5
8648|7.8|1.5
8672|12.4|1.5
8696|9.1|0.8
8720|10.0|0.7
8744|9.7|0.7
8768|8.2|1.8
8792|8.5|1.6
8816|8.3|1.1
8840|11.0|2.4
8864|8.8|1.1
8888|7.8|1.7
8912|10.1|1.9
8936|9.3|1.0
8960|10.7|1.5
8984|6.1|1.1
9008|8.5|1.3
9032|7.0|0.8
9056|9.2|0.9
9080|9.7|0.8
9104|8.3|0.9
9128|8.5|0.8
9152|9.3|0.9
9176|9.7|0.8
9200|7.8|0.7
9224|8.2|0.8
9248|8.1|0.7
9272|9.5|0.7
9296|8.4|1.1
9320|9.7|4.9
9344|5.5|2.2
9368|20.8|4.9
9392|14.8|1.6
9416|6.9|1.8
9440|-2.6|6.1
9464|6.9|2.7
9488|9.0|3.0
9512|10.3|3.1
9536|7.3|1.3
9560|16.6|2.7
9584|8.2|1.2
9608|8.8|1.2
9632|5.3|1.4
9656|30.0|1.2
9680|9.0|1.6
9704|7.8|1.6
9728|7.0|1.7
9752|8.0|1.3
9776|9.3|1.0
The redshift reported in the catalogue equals 0.929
